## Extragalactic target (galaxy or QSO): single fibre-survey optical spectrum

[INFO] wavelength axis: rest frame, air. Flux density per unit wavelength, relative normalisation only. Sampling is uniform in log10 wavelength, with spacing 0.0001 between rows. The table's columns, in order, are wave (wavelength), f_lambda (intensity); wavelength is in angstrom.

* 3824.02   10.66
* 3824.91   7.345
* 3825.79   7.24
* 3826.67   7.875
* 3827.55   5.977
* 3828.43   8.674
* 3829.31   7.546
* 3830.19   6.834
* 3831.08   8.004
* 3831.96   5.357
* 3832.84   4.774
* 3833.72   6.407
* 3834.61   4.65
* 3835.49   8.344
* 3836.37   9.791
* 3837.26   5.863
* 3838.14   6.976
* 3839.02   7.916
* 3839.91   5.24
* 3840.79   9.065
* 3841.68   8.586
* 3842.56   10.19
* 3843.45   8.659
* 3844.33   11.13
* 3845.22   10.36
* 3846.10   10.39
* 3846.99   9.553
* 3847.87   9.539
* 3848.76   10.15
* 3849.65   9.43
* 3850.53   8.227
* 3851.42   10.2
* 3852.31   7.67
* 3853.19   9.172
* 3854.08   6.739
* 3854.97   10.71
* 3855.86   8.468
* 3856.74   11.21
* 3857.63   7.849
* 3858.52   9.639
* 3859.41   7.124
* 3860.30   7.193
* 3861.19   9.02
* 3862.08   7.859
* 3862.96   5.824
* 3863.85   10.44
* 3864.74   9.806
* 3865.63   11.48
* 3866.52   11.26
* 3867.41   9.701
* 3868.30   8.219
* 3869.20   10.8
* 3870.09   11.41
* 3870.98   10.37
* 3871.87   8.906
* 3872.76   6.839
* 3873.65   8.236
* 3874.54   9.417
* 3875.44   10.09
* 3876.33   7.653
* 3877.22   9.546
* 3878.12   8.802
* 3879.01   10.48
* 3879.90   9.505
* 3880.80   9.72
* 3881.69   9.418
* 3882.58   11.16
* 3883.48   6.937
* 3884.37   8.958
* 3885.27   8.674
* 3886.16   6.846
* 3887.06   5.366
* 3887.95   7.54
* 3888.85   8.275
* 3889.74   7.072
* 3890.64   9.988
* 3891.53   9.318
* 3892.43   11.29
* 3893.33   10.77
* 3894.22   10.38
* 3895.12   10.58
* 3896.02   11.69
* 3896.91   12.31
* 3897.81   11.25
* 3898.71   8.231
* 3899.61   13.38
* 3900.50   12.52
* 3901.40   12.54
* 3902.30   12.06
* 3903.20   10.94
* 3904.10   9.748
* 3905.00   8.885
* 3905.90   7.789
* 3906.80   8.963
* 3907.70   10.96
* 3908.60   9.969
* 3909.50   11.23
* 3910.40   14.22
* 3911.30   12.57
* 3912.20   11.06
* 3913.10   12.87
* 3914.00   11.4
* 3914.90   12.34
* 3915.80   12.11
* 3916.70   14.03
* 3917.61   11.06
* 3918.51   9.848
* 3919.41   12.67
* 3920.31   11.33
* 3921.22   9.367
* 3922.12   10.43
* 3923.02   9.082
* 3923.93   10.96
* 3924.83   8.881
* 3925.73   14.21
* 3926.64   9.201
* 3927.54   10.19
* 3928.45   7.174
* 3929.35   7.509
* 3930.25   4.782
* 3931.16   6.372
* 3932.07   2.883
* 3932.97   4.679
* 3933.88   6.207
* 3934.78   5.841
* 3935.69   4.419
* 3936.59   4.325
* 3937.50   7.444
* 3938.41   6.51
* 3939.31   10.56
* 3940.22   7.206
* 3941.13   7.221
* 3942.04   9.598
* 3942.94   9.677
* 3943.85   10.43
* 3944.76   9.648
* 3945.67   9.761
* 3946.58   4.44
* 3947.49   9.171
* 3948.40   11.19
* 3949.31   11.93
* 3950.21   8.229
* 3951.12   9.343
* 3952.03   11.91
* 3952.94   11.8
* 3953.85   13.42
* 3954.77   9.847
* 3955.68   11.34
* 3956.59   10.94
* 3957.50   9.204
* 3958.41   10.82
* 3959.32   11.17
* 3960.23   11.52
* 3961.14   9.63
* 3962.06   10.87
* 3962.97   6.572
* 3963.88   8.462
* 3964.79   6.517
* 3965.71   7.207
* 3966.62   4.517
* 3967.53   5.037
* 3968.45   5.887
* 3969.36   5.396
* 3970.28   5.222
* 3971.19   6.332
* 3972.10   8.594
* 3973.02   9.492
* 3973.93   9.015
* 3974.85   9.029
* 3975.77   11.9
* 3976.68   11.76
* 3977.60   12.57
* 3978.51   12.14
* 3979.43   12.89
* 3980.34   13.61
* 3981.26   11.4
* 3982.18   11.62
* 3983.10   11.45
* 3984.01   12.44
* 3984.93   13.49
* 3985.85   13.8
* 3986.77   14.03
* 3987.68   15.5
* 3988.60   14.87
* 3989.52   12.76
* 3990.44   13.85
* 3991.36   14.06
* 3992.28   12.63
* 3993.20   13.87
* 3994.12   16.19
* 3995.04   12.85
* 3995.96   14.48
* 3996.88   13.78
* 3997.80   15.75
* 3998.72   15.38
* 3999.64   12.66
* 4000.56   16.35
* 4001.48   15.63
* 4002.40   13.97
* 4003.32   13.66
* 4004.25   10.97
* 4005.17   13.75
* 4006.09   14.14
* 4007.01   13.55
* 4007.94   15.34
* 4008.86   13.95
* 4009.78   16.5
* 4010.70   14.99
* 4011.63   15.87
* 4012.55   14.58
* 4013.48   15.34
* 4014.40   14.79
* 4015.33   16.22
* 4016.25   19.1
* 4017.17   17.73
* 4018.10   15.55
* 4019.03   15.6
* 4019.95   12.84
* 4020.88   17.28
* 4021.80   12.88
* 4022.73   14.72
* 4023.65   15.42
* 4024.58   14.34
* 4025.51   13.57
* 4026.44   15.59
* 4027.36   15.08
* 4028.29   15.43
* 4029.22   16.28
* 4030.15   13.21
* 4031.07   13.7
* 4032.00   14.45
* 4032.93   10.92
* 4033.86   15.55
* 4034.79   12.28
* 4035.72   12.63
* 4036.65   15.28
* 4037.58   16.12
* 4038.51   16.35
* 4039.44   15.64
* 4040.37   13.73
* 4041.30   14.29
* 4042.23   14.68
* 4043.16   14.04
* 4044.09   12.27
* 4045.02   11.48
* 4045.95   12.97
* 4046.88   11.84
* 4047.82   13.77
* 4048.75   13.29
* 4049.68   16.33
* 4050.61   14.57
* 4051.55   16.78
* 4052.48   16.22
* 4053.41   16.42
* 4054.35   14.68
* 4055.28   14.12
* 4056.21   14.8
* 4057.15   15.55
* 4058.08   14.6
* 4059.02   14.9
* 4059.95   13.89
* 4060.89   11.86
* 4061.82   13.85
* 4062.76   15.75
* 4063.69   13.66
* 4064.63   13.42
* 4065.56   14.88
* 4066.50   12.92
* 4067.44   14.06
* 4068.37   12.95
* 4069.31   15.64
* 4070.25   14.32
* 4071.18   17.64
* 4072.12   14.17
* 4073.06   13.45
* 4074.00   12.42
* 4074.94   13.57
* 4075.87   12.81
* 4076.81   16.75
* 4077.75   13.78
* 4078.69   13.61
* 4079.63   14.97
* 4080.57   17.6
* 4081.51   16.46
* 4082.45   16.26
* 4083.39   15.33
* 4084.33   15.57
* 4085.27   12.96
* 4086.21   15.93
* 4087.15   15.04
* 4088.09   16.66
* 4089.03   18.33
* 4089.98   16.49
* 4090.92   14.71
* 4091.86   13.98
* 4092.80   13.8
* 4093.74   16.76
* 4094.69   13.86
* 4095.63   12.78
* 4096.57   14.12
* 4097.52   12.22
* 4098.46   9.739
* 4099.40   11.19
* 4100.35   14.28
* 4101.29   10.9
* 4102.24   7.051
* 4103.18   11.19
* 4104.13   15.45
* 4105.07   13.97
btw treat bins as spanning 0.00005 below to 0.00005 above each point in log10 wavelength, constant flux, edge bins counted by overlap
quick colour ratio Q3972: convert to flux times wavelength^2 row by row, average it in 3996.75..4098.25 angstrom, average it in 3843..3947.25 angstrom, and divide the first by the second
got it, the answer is 1.68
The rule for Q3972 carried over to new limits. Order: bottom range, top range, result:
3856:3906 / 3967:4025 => 1.47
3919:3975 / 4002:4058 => 1.78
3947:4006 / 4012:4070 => 1.32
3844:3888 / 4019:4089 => 1.76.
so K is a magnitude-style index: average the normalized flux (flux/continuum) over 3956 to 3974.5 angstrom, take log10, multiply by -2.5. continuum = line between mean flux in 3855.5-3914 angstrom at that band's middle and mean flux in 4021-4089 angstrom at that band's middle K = 0.42 mag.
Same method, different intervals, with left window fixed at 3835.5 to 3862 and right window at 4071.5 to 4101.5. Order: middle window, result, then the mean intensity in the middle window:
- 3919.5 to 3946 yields 0.299 mag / 8.19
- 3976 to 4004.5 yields -0.119 mag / 13.6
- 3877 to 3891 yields 0.121 mag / 8.62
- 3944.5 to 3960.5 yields 0.097 mag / 10.3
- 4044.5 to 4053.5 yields -0.056 mag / 14.3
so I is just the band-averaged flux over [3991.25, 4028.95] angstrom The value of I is 14.8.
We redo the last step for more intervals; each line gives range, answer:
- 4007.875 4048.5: 14.6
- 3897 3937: 9.81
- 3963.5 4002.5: 11.6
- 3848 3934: 9.61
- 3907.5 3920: 11.9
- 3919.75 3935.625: 8.12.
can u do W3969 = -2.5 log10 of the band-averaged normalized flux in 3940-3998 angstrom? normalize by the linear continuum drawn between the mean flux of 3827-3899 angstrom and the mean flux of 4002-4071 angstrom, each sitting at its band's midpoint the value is 0.16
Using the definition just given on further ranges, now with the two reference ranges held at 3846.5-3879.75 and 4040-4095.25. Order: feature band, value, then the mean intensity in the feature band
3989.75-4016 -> -0.13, 14.5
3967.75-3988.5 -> 0.14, 10.8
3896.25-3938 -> 0.08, 9.79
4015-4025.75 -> -0.16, 15.5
